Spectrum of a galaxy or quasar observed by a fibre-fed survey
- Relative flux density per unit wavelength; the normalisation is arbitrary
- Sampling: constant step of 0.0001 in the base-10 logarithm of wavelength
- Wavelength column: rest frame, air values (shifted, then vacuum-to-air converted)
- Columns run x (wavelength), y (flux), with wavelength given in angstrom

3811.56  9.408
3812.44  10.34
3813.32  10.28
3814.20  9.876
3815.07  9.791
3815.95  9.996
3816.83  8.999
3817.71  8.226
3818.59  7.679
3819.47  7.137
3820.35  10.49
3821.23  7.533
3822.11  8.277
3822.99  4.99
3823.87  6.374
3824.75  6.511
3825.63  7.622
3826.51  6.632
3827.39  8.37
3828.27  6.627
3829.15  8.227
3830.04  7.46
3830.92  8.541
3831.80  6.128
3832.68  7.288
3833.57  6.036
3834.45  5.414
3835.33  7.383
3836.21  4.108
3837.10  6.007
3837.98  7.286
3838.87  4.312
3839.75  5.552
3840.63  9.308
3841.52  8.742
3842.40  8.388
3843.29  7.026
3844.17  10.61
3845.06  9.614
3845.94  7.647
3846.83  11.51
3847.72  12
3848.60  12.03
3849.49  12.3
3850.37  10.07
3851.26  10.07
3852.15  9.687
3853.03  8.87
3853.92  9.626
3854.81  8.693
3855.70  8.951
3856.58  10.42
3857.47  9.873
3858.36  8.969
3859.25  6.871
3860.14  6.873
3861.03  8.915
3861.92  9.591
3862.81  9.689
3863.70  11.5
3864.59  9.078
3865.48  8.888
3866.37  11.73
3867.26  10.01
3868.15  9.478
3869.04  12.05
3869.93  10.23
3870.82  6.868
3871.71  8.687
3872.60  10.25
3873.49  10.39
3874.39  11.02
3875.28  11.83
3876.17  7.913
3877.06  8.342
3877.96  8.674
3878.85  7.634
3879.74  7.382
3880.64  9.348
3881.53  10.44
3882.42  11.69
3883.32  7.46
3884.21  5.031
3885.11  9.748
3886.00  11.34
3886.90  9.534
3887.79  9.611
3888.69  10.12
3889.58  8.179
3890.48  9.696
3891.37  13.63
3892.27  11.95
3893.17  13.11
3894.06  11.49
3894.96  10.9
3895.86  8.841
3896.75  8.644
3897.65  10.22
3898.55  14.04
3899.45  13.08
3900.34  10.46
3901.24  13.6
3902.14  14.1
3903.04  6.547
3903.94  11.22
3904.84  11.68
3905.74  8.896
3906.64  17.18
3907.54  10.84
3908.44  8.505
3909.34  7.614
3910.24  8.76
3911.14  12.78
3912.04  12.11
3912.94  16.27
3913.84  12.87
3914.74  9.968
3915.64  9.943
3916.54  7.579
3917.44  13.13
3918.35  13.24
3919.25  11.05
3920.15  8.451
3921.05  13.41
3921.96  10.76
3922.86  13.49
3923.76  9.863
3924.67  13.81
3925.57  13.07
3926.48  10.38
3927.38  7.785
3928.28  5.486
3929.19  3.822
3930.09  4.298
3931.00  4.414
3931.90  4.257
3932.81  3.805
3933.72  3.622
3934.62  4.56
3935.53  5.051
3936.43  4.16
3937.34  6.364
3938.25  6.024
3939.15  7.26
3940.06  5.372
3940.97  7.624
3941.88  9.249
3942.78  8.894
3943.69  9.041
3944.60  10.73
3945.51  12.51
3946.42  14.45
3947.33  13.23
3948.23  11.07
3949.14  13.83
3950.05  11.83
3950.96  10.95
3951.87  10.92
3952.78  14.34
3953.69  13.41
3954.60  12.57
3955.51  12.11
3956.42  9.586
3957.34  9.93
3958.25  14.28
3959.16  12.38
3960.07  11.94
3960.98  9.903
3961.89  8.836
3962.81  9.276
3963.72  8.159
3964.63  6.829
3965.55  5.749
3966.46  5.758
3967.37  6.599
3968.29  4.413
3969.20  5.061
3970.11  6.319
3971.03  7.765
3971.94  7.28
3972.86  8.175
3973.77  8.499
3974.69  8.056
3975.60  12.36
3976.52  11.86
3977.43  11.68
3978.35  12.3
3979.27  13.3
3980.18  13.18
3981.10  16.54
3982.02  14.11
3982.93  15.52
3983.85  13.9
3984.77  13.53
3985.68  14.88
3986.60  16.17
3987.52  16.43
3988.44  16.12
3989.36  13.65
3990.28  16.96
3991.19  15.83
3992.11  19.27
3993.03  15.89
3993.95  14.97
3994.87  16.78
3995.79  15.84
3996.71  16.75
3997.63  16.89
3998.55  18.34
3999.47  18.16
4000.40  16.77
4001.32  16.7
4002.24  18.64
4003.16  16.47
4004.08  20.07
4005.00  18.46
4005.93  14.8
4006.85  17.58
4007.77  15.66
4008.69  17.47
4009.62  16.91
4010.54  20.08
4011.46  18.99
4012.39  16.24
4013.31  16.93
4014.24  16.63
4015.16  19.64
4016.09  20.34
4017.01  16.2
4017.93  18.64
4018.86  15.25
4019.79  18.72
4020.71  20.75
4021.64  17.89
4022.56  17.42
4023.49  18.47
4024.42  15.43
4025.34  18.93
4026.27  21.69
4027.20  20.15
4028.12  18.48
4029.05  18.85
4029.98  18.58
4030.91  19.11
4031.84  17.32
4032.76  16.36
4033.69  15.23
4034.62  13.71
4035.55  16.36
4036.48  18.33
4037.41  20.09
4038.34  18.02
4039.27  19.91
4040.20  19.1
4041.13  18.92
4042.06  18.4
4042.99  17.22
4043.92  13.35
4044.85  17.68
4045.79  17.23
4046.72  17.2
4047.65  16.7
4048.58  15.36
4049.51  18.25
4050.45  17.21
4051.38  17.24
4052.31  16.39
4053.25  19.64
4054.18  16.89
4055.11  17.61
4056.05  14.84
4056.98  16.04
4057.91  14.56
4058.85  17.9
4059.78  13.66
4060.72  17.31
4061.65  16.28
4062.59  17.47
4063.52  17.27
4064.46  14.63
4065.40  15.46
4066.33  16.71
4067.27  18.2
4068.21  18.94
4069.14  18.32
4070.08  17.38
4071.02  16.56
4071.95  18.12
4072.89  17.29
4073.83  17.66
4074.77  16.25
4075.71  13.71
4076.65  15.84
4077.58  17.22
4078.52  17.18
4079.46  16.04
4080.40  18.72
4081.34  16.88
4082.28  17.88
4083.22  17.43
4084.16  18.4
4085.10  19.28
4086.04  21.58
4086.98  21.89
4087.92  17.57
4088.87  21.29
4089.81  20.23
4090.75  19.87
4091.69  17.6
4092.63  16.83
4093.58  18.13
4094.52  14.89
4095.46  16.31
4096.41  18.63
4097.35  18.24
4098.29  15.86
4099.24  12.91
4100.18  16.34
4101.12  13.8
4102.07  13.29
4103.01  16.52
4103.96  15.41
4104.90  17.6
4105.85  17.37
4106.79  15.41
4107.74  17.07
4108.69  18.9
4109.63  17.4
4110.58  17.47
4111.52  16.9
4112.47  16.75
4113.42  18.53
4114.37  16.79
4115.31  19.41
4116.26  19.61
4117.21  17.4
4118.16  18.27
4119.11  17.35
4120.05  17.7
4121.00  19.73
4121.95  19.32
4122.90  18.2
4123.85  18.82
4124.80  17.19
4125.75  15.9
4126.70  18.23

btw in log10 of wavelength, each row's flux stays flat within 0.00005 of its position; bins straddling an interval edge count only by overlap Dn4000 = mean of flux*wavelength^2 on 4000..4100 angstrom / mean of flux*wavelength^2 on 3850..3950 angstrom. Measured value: 1.95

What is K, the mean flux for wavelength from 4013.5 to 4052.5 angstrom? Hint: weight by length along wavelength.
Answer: 17.8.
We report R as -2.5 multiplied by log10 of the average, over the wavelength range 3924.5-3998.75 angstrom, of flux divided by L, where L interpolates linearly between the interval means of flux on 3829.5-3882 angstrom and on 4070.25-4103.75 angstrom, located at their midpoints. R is 0.20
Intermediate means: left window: 8.88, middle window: 10.7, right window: 17.3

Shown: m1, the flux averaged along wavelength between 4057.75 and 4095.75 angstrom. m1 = 17.5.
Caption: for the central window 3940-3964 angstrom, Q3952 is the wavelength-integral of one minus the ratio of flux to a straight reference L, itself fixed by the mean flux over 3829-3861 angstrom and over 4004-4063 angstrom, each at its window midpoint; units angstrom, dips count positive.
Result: 4.4 angstrom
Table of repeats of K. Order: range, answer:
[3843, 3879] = 9.65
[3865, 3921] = 10.4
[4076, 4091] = 18.5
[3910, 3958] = 9.71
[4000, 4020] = 17.6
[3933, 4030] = 13.4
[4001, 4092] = 17.6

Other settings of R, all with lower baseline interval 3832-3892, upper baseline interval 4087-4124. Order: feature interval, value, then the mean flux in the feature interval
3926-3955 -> 0.36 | 8.48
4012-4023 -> -0.23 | 17.9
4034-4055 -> -0.14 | 17.4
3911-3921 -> -0.07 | 11.6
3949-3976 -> 0.29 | 9.51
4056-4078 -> -0.03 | 16.6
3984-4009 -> -0.21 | 16.6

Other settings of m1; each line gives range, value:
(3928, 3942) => 5.24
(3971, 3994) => 13.5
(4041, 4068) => 16.7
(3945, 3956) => 12.6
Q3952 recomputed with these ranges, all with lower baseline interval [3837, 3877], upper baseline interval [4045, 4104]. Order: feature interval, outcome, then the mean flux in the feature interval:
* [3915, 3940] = 7.84 angstrom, 8.08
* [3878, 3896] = 1.00 angstrom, 9.85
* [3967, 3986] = 4.09 angstrom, 10.7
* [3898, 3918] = -0.48 angstrom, 11.4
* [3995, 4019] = -4.59 angstrom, 17.5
